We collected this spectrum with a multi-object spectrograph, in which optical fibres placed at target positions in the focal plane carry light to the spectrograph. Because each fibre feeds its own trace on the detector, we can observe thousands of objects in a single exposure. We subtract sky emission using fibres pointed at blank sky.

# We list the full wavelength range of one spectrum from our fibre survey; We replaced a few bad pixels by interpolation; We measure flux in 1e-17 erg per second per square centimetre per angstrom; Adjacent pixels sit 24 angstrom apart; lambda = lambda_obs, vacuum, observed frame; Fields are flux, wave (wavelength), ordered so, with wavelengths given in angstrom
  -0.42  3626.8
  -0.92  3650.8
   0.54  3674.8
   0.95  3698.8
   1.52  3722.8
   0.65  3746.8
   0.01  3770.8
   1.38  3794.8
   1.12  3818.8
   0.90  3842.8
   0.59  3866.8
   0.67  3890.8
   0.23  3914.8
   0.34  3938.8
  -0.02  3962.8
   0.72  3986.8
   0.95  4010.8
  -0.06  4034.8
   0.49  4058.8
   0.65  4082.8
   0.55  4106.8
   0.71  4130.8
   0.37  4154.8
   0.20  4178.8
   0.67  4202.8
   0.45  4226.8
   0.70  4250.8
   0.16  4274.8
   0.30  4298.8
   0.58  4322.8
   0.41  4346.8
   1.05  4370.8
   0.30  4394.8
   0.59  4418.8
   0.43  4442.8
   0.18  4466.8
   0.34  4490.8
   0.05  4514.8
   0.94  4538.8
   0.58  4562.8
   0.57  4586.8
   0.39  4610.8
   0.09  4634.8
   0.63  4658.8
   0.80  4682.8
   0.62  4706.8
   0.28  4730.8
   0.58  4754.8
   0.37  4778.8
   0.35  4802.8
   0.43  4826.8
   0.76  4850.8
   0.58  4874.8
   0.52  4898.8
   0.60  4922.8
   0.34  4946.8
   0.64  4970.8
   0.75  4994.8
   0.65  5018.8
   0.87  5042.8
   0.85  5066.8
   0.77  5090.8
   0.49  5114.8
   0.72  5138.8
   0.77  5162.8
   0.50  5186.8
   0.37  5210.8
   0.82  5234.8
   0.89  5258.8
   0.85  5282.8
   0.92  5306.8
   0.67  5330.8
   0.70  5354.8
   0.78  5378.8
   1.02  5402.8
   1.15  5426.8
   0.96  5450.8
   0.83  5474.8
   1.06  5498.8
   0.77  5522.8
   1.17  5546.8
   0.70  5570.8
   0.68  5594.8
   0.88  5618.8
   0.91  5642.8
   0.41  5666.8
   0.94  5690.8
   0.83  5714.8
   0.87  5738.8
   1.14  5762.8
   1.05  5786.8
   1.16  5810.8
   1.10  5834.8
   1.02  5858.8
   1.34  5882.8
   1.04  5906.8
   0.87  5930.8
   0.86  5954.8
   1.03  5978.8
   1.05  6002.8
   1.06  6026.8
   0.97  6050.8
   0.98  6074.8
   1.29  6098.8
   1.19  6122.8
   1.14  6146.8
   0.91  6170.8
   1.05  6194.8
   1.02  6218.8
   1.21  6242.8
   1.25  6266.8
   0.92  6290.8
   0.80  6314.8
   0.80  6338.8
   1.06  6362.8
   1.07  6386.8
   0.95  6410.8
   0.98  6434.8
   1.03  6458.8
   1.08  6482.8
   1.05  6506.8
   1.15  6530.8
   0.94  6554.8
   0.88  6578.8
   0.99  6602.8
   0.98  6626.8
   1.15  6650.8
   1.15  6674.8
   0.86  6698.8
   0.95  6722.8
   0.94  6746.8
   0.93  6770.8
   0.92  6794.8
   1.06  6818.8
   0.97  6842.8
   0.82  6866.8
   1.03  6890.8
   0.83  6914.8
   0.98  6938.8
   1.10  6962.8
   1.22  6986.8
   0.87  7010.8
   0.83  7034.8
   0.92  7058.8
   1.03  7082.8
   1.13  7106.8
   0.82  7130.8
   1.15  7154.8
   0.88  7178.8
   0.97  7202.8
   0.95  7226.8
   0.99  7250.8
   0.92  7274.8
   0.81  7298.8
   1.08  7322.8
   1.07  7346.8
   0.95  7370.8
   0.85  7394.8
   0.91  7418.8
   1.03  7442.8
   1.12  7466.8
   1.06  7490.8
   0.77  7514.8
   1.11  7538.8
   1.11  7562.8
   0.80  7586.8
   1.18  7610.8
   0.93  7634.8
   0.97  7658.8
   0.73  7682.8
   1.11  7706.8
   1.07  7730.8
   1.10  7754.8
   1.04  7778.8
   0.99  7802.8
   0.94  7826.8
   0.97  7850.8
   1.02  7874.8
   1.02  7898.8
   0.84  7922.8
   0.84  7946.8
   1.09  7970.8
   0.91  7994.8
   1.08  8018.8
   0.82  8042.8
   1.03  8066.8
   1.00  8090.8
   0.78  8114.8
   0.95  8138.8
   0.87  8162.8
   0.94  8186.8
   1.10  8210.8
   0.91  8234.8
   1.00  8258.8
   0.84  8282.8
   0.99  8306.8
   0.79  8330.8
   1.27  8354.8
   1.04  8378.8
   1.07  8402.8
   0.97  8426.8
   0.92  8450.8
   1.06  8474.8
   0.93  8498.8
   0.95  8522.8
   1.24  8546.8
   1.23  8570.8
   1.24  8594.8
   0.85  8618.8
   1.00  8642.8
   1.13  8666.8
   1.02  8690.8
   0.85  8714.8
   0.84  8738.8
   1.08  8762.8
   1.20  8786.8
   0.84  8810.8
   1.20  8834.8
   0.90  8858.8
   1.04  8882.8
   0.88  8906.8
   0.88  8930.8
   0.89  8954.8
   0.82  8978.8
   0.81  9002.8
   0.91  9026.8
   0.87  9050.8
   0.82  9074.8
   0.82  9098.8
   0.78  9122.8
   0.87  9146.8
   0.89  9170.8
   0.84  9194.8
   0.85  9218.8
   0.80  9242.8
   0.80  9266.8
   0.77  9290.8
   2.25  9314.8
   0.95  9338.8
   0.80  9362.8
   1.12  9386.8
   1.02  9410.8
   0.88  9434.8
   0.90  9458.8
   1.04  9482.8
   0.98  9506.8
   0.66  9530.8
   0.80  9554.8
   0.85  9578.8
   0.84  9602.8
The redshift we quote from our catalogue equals 0.304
